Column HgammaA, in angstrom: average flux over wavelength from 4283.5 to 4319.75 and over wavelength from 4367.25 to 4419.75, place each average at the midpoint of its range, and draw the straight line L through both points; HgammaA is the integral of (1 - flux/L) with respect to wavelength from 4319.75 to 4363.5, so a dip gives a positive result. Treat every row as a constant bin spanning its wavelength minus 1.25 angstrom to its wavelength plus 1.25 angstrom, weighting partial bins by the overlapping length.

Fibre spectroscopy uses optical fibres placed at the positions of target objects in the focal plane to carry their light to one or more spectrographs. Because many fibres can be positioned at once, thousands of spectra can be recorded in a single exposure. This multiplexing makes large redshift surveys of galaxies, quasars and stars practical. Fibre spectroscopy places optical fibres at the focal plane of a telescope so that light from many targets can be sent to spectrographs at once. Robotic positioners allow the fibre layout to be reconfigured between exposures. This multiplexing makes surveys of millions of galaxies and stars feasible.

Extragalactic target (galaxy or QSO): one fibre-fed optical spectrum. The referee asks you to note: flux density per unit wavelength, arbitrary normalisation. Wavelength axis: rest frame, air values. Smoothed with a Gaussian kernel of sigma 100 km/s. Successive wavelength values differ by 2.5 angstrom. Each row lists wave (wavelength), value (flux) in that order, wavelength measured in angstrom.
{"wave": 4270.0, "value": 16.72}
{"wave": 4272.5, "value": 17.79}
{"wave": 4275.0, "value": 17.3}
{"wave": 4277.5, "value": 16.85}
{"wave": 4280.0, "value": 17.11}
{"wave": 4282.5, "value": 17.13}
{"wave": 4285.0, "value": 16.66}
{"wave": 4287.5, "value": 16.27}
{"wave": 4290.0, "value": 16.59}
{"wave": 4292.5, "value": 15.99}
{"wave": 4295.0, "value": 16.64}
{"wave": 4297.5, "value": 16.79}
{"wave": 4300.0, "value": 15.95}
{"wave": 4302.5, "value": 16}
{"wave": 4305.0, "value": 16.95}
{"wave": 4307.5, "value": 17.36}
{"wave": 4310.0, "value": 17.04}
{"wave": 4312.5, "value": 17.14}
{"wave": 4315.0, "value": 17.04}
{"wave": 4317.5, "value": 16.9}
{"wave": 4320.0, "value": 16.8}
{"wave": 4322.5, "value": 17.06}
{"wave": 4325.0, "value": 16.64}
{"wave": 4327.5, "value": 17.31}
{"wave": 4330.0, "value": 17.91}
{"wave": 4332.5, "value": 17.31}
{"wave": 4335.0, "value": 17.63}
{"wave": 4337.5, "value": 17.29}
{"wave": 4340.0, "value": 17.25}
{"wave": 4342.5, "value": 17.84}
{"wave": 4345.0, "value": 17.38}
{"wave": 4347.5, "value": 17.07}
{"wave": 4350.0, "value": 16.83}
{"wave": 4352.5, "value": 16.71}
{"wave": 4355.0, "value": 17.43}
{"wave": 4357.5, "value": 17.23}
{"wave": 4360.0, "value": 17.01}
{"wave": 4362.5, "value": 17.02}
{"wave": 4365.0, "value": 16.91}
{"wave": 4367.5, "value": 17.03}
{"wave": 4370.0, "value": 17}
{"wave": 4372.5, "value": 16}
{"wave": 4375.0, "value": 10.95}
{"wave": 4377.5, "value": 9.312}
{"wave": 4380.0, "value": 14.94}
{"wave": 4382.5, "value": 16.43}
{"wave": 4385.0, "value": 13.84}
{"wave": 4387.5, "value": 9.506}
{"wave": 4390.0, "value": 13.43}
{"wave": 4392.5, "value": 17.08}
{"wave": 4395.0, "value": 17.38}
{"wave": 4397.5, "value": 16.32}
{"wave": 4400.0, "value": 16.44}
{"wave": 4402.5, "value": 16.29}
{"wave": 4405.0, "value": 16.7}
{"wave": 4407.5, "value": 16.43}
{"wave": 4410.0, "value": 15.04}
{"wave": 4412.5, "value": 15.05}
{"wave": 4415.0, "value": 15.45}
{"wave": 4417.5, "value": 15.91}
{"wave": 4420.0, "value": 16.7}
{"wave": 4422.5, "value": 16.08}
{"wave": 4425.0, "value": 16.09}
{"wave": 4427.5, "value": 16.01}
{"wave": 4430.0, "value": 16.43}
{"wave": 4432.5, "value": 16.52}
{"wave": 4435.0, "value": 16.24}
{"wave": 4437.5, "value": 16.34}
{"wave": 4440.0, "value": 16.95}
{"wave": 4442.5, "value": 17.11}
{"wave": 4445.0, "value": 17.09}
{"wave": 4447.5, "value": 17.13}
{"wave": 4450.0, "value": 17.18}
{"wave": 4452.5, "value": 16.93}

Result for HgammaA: -3.4 angstrom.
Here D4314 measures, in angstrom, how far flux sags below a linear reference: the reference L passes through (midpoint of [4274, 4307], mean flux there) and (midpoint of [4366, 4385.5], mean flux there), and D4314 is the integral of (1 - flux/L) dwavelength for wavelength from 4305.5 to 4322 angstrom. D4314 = -1.0 angstrom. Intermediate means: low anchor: 16.6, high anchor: 14.5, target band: 17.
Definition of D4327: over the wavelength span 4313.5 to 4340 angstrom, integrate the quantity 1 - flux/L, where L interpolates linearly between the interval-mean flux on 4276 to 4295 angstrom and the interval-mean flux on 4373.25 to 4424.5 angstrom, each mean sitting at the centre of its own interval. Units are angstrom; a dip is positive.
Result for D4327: -1.9 angstrom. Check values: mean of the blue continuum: 16.7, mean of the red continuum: 15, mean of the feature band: 17.2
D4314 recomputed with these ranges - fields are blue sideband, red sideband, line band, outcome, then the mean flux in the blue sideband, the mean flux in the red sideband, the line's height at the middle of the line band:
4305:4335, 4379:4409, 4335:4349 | -0.6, 17.1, 15.4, 16.6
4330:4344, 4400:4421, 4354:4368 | -0.1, 17.5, 16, 17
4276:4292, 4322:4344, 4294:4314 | 0.3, 16.7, 17.4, 17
